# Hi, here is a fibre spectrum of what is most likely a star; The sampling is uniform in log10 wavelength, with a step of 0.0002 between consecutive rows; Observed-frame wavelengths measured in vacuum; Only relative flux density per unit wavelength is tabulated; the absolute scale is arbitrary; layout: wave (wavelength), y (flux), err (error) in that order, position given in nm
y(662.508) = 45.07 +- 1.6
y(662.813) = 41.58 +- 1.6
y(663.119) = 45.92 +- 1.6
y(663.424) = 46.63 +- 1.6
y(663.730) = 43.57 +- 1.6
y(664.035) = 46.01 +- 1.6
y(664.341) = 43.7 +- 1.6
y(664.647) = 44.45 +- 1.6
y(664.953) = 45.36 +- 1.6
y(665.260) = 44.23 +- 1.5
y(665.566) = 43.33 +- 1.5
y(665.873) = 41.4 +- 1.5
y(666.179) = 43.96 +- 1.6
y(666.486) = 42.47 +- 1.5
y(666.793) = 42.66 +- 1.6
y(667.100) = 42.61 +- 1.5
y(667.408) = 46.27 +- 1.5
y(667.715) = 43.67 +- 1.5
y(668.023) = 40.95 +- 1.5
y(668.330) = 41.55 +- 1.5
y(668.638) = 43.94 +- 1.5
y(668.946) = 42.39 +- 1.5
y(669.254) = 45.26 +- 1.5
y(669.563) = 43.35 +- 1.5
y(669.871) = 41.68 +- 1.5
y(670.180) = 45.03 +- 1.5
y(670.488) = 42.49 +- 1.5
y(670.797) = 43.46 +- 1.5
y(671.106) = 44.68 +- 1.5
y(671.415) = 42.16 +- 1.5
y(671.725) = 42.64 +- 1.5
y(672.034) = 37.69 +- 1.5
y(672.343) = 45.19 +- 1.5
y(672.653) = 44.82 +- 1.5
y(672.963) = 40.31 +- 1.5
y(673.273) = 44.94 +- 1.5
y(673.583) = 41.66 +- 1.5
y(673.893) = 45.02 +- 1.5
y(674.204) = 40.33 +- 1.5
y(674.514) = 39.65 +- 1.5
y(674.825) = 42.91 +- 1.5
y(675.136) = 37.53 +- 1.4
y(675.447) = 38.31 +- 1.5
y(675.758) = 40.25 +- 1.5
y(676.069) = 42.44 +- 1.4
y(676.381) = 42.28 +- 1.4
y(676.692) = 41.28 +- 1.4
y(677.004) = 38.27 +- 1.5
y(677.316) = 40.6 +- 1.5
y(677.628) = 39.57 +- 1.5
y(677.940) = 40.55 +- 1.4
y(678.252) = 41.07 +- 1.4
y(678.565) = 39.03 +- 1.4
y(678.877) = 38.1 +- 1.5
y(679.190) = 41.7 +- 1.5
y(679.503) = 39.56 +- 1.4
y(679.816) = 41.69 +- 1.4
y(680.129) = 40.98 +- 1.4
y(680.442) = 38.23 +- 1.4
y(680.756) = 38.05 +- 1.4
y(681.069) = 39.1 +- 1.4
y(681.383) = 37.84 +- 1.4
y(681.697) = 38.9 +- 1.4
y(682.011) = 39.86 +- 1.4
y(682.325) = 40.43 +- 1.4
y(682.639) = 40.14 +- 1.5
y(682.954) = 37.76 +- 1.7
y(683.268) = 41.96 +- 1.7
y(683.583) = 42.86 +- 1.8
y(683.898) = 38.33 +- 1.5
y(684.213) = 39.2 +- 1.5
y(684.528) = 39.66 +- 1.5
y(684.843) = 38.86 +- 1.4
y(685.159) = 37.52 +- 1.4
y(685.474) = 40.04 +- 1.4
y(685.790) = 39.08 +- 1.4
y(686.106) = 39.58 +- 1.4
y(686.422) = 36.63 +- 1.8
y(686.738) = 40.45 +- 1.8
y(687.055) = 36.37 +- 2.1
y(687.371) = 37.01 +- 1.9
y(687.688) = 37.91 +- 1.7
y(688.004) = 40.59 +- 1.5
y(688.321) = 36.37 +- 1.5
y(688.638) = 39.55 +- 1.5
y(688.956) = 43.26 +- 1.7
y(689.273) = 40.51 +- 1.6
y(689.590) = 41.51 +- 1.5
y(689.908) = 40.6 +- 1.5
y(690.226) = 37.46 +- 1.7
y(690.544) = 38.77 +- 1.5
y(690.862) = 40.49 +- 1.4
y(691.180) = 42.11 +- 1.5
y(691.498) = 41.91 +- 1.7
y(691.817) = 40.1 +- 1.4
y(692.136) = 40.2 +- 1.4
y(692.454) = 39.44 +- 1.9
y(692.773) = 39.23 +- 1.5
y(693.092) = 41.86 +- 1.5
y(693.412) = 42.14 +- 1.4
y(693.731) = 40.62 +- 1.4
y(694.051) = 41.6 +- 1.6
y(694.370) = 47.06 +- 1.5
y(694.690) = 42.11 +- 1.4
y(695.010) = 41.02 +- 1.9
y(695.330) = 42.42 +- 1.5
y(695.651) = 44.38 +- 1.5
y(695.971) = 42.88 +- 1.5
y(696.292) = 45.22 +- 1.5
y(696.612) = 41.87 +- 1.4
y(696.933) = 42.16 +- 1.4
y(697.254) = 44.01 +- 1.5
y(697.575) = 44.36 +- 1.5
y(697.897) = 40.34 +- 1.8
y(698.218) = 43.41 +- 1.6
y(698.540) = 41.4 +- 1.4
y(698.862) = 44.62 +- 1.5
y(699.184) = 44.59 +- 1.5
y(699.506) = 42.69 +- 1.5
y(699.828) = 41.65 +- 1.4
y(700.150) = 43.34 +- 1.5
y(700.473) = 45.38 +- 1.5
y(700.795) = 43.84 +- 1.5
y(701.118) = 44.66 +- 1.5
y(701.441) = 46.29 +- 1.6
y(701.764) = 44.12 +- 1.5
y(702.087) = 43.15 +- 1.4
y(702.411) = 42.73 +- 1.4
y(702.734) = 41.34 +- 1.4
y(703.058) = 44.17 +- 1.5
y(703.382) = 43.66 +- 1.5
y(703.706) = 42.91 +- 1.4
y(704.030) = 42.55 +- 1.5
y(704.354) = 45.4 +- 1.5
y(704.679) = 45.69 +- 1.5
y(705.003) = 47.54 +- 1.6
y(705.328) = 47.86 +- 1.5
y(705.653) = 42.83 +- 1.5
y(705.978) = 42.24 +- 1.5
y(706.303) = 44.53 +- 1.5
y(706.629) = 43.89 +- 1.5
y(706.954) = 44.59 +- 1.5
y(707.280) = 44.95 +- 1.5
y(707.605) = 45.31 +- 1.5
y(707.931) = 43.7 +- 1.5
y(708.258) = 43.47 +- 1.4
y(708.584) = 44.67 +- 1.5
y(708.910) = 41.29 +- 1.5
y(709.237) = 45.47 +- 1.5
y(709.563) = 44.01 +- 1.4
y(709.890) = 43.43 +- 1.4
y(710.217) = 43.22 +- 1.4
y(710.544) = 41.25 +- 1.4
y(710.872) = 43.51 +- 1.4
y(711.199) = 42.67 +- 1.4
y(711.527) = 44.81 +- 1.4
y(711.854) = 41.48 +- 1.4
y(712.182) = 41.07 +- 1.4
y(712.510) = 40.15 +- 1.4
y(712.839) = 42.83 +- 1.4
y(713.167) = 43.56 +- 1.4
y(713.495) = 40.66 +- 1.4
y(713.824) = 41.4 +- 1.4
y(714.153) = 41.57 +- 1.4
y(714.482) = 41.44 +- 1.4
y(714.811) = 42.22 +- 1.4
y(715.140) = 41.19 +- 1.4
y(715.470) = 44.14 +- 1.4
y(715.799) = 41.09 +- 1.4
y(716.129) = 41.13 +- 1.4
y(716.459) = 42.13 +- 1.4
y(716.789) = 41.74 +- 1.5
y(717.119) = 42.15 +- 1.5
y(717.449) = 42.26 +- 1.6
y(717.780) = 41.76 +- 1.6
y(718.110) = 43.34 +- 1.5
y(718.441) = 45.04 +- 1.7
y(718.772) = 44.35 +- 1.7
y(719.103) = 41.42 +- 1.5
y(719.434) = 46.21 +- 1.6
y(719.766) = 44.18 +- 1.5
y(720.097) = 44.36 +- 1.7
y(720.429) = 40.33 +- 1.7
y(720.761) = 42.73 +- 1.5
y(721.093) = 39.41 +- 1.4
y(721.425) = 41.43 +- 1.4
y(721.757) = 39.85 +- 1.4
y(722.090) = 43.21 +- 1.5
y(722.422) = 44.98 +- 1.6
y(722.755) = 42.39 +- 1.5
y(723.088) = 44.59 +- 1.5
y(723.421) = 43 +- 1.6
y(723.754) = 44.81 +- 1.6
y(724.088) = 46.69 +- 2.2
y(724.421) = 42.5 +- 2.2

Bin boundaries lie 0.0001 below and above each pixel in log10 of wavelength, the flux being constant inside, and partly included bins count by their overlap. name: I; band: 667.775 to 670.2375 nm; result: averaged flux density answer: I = 43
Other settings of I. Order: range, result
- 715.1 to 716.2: 42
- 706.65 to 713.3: 43.3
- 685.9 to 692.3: 39.6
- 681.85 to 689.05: 39.2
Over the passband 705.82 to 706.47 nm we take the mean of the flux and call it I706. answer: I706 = 43.4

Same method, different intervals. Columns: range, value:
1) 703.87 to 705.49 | 45.8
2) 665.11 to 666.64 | 43.1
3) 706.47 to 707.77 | 44.7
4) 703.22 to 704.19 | 43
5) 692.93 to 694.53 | 42.6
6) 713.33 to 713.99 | 41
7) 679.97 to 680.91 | 39.1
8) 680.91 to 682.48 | 39.2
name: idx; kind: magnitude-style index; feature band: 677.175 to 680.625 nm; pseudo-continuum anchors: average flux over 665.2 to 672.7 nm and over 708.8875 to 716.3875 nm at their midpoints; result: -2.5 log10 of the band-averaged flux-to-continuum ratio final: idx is 0.07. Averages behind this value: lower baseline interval 43.1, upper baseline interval 42.3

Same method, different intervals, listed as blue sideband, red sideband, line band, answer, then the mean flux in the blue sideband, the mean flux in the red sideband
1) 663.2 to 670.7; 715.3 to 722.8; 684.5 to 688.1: 0.12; 43.6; 42.6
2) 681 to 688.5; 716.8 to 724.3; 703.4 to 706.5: -0.08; 39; 43.1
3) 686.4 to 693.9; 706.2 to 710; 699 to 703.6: -0.03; 39.9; 44.1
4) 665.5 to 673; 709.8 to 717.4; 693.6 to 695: -0.01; 43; 42.1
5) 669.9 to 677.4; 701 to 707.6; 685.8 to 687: 0.11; 41.8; 44.3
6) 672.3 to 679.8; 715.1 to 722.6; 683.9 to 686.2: 0.06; 41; 42.6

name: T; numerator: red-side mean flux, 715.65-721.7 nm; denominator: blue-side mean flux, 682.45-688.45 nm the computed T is 1.1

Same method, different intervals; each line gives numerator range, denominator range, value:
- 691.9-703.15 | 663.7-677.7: 1.01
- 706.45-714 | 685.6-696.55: 1.06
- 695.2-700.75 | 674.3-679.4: 1.08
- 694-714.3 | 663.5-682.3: 1.04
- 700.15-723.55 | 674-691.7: 1.09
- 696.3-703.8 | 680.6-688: 1.11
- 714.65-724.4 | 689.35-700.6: 1.02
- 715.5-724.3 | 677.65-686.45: 1.08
